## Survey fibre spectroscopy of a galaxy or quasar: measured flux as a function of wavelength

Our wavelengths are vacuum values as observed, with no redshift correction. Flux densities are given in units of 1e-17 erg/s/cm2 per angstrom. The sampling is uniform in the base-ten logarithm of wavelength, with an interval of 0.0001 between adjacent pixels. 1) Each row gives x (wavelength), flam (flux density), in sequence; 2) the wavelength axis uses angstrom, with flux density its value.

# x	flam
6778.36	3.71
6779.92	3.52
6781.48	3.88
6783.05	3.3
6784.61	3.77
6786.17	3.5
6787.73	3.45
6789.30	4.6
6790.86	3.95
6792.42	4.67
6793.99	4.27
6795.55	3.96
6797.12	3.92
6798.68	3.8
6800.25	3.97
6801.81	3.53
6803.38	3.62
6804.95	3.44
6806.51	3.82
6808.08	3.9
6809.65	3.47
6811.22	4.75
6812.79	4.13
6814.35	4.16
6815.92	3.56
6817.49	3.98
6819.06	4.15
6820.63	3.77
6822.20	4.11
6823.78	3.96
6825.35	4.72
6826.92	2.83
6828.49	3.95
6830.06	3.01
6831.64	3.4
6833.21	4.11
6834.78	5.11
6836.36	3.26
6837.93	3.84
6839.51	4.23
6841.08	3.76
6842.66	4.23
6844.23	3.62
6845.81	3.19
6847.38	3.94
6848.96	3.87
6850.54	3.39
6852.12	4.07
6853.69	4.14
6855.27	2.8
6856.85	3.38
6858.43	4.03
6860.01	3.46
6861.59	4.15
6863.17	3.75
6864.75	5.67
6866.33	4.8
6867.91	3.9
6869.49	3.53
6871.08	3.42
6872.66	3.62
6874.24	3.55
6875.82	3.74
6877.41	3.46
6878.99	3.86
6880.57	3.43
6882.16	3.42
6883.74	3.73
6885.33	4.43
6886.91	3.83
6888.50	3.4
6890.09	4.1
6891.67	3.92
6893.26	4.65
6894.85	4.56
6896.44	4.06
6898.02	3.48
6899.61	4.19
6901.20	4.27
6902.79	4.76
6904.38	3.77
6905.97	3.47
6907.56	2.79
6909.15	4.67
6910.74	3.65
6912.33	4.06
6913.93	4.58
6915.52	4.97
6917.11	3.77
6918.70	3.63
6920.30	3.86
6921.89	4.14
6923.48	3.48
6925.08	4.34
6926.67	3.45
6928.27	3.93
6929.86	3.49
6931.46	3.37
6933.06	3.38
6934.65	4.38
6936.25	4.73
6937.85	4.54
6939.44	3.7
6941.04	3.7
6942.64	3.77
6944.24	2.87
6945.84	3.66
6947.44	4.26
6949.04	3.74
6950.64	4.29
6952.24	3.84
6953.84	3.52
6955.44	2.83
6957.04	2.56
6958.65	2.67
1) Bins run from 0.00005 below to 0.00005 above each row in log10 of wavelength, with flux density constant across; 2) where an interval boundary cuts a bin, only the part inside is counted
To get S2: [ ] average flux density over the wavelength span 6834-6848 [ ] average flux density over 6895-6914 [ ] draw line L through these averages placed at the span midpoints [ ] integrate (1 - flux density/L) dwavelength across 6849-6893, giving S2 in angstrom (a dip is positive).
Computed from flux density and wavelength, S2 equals 1.3 angstrom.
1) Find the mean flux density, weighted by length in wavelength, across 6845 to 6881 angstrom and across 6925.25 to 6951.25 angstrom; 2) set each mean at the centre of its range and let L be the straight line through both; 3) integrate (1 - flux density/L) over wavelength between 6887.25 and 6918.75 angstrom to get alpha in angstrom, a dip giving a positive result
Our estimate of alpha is -1.88 angstrom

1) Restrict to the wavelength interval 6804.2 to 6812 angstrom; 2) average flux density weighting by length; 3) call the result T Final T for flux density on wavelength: 3.88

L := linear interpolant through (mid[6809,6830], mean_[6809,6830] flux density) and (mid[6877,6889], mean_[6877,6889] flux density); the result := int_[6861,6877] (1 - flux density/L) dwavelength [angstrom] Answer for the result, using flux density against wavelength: -1.0 angstrom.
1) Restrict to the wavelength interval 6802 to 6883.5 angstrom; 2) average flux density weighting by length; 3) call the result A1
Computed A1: 3.83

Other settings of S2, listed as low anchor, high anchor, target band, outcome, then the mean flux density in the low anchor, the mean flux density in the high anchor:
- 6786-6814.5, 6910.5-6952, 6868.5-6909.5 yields 0.87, 3.95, 3.92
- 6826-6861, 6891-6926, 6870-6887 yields 0.97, 3.72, 4.05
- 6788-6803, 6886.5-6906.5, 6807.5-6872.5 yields 2.49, 4.04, 4.05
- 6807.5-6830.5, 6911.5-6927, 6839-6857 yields 1.03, 3.91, 4.04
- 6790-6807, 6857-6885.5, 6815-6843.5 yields 0.01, 3.91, 3.86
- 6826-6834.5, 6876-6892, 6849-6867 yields -1.41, 3.58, 3.75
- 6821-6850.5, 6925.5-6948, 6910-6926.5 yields -0.94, 3.83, 3.81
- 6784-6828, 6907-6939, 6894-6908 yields 0.00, 3.92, 3.97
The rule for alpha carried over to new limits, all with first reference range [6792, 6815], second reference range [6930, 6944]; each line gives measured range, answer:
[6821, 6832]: 0.59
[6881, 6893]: 0.15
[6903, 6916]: -0.37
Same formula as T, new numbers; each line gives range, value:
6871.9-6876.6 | 3.64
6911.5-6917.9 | 4.34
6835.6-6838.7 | 3.56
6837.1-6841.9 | 3.94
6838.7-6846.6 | 3.81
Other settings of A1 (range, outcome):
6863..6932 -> 3.93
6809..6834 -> 3.88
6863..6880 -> 3.94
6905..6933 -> 3.85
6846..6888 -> 3.81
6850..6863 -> 3.69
